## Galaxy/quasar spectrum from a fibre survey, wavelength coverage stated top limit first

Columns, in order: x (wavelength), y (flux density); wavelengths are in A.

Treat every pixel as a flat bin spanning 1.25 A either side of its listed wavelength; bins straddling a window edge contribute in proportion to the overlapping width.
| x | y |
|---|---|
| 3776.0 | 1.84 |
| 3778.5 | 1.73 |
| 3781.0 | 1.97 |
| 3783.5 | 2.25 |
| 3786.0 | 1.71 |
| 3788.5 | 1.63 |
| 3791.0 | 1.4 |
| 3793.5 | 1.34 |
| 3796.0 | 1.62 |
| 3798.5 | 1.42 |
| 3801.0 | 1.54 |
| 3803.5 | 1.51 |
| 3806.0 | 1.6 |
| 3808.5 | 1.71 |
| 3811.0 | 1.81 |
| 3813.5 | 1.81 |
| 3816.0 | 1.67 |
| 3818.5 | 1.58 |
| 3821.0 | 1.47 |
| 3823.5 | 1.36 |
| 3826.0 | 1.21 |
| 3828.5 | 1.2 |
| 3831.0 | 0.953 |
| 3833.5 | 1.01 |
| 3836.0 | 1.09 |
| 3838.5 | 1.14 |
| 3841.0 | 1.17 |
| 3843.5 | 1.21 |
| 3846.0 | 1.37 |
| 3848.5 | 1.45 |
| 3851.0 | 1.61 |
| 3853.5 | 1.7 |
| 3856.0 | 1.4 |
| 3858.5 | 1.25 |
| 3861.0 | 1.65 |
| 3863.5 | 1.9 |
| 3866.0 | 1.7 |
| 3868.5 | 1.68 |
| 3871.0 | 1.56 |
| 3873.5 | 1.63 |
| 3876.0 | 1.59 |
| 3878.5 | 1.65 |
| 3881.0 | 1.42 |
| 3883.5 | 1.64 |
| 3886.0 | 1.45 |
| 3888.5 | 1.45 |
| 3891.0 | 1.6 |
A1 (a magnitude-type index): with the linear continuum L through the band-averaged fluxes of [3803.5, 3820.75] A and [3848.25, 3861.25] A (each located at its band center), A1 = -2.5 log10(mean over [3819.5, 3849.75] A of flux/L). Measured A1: 0.28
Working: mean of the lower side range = 1.67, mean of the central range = 1.22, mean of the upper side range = 1.5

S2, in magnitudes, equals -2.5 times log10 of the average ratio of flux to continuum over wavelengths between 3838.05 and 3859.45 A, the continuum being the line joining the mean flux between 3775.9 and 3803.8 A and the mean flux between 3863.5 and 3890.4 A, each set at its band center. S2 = 0.17 mag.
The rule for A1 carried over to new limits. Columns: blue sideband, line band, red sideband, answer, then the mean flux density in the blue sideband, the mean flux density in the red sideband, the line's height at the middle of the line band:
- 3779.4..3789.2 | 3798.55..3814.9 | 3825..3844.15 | -0.070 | 1.9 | 1.12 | 1.55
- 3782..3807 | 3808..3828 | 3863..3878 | 0.044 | 1.61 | 1.66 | 1.62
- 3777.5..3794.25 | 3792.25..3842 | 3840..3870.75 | 0.160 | 1.73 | 1.51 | 1.63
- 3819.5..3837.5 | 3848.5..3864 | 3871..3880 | -0.088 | 1.19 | 1.61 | 1.44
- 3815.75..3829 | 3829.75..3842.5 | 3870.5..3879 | 0.333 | 1.41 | 1.61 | 1.46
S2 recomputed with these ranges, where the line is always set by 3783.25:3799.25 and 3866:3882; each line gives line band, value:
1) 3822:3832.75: 0.33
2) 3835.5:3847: 0.31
